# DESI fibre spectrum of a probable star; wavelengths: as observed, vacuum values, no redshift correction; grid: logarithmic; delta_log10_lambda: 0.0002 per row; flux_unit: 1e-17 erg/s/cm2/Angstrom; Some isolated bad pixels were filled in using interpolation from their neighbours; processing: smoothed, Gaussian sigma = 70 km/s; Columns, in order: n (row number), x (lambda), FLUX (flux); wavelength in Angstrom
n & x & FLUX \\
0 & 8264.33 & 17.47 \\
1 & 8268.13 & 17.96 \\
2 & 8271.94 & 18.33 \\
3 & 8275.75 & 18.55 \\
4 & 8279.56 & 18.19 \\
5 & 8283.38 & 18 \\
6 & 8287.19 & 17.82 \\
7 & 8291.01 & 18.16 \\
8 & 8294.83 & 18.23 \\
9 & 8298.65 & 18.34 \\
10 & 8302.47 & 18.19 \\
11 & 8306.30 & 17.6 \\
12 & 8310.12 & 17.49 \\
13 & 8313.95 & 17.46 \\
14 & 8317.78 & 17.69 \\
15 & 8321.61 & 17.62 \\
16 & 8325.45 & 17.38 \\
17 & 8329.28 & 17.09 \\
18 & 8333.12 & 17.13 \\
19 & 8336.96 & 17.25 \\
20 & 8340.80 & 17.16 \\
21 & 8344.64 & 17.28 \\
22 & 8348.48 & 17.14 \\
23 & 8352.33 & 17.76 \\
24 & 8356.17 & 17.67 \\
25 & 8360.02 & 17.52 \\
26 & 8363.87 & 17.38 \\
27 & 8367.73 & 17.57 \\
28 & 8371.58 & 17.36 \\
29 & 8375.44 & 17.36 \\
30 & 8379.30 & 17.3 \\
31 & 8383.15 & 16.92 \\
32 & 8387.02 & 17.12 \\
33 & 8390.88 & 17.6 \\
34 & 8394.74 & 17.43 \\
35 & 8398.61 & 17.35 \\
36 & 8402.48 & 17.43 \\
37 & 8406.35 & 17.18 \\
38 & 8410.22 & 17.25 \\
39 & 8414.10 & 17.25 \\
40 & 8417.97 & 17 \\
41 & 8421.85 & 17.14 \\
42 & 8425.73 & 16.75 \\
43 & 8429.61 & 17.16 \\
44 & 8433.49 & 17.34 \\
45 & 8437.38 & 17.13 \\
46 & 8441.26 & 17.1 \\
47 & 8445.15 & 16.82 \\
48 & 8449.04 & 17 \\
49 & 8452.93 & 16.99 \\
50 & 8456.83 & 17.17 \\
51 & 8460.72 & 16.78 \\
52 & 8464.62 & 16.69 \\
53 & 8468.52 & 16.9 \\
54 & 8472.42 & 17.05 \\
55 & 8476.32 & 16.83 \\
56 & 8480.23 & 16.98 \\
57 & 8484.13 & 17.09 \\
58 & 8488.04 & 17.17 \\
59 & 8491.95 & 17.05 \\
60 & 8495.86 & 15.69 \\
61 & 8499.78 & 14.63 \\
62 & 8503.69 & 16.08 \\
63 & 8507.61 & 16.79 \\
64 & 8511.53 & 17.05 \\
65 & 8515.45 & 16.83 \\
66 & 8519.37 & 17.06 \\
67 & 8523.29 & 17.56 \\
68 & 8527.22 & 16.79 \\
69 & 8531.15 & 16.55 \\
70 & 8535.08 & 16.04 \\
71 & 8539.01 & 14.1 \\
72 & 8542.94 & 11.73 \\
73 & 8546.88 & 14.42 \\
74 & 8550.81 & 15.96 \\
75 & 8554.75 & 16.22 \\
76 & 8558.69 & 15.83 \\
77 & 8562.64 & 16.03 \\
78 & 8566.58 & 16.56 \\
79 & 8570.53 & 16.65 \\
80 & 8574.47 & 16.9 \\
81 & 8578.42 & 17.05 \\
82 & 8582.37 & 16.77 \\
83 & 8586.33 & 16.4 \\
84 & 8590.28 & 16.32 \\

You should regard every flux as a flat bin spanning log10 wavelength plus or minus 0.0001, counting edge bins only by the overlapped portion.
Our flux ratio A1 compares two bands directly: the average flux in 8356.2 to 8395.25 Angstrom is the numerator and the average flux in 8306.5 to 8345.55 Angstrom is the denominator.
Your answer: 1.00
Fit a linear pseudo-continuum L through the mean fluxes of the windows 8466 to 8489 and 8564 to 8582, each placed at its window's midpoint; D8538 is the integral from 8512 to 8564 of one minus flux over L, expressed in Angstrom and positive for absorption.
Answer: 3.2 Angstrom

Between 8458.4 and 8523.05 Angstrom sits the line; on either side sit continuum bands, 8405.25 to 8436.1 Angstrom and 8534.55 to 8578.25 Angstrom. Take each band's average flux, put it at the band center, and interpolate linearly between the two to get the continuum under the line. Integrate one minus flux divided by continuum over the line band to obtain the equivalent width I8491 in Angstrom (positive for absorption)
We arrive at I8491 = -1.52 Angstrom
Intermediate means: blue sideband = 17.1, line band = 16.7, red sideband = 15.5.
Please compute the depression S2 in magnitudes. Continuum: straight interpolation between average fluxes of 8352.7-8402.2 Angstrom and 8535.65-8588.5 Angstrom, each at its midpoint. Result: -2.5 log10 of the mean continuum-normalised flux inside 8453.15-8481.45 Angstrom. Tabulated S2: -0.02 mag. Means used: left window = 17.4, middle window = 16.9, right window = 15.8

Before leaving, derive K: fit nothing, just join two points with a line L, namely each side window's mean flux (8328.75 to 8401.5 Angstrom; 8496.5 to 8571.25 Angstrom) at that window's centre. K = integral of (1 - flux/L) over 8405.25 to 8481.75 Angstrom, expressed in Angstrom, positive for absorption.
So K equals -1.6 Angstrom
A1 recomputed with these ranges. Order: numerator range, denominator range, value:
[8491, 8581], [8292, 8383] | 0.92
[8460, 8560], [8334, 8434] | 0.94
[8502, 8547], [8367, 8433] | 0.93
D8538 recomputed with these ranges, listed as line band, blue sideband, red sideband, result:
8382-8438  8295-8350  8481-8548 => -1.2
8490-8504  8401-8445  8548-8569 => 0.6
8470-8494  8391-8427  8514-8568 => -0.8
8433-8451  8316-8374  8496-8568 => -0.5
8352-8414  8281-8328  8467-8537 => 0.0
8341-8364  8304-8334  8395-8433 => -0.1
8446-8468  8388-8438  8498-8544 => -0.2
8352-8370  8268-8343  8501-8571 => -0.2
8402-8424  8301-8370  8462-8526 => -0.1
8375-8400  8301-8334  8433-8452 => -0.1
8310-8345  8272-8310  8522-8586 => 0.9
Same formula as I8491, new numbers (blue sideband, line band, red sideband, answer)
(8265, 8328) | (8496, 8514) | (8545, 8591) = 0.6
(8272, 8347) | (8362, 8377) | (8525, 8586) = -0.1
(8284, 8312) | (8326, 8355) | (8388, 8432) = 0.7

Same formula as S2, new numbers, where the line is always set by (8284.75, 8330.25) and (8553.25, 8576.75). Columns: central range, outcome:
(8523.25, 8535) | -0.01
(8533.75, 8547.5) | 0.18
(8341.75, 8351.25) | 0.02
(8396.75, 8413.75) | 0.00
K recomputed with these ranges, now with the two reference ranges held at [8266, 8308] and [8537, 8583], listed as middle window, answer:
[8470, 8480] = -0.32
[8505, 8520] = -0.74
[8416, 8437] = -0.27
